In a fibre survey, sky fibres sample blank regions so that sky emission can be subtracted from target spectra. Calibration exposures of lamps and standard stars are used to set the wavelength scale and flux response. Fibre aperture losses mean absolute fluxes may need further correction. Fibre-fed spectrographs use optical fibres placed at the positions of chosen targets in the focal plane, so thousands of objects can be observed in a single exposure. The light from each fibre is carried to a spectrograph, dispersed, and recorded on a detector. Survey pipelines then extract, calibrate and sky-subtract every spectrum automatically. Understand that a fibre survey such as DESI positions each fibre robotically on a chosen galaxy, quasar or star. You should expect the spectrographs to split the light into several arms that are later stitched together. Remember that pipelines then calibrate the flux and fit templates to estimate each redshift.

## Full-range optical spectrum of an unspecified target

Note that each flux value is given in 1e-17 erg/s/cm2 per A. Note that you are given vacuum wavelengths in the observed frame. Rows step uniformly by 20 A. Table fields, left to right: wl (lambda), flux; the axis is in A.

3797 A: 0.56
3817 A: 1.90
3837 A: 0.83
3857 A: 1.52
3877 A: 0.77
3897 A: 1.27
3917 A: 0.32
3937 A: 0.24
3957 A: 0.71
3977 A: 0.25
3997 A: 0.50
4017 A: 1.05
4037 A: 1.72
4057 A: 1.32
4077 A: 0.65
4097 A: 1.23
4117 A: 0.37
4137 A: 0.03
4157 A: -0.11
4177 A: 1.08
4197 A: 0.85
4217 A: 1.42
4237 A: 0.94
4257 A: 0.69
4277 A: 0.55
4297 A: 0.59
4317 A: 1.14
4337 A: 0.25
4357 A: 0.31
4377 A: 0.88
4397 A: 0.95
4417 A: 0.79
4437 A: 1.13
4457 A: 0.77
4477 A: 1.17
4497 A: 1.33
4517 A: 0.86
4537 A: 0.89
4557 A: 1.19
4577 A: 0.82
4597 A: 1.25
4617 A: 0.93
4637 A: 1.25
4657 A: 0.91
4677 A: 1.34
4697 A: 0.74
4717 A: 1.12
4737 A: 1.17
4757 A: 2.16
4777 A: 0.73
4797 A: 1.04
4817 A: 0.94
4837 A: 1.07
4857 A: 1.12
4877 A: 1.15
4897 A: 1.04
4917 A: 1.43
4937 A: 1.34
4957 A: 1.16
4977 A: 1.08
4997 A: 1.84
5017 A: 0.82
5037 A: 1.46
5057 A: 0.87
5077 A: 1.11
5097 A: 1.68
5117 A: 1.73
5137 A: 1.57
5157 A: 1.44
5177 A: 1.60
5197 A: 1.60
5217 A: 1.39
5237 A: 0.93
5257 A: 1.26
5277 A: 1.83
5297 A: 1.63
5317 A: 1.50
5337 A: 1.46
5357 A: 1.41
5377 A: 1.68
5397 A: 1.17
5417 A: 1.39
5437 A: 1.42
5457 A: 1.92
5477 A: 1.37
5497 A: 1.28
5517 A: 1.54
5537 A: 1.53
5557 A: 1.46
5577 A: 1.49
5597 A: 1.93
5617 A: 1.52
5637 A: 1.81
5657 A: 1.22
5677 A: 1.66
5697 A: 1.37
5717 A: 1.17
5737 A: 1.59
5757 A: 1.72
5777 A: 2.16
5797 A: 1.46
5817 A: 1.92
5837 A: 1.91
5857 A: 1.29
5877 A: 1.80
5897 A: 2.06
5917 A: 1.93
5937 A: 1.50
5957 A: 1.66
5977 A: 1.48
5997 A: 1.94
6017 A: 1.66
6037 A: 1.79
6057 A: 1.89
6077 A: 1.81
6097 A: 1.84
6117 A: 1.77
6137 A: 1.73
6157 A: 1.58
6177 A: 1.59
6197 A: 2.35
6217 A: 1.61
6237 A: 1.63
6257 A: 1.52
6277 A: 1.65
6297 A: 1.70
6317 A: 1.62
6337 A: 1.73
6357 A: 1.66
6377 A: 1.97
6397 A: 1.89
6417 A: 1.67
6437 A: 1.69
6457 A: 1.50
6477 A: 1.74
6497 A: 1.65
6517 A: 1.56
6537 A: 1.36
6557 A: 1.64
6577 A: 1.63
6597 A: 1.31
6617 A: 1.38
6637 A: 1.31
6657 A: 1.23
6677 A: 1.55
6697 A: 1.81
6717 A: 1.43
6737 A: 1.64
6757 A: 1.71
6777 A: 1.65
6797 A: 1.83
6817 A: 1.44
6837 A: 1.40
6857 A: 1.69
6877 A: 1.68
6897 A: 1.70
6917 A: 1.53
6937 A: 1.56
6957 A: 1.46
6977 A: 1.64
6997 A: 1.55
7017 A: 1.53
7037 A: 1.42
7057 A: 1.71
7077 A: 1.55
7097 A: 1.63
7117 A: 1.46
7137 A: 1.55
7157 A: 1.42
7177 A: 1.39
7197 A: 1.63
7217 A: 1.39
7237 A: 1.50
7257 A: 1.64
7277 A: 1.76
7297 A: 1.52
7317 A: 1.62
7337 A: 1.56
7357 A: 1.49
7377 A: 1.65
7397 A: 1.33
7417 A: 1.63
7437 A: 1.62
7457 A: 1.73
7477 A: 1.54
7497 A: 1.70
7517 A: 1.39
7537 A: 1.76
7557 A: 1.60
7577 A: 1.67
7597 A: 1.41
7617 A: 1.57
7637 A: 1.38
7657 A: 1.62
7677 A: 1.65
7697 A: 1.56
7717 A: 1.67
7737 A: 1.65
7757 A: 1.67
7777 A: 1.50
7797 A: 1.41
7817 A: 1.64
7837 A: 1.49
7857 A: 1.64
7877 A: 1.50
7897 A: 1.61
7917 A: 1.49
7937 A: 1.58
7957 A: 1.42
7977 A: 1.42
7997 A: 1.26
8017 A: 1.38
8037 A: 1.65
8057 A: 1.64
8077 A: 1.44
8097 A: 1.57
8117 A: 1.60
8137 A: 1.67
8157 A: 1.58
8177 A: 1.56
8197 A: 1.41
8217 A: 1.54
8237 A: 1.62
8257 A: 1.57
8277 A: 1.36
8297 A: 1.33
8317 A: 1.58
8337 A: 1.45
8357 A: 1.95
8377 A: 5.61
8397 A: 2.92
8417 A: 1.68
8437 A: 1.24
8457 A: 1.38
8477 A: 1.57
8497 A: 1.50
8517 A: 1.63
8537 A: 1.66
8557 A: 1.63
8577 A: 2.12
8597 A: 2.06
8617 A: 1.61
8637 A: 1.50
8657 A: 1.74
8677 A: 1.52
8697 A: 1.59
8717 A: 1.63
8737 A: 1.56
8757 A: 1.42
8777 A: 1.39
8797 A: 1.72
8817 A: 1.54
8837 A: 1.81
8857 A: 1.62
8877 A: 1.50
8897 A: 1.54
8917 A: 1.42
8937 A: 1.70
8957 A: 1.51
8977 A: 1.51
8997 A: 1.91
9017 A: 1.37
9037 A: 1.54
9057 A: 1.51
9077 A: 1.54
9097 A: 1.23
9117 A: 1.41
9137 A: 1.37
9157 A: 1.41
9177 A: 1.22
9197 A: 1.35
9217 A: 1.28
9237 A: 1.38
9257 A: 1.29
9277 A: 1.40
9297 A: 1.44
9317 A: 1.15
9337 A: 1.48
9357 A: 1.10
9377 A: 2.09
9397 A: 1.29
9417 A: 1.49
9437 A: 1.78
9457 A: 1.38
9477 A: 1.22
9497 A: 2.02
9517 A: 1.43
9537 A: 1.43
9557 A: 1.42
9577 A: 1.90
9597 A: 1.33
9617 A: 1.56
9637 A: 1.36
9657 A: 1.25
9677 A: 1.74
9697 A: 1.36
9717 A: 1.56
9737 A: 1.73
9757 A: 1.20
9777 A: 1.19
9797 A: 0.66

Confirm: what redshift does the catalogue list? 0.276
